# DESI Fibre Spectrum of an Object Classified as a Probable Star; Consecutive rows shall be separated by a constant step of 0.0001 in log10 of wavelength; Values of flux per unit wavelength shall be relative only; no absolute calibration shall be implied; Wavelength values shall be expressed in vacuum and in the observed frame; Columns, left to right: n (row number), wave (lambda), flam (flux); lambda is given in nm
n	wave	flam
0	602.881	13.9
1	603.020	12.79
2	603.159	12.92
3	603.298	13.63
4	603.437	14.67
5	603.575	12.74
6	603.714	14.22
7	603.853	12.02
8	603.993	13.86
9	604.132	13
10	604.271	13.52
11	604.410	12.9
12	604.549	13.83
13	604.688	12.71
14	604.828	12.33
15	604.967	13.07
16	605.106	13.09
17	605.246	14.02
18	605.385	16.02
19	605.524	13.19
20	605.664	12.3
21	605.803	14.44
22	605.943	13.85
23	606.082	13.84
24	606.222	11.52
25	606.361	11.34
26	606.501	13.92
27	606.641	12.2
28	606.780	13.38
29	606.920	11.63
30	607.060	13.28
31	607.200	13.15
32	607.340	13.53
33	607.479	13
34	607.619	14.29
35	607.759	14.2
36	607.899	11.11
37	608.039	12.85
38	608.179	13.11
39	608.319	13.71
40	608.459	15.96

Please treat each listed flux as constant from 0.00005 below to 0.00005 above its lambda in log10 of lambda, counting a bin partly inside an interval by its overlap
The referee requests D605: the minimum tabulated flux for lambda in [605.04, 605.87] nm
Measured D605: 12.3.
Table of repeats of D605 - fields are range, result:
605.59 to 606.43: 11.34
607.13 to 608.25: 11.11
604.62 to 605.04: 12.33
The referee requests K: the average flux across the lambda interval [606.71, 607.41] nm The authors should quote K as 13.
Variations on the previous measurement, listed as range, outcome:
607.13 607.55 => 13.2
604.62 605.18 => 12.8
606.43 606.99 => 12.8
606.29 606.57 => 12.6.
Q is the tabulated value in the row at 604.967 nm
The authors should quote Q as 13.07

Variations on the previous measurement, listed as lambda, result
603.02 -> 12.79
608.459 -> 15.96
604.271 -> 13.52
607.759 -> 14.2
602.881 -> 13.9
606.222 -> 11.52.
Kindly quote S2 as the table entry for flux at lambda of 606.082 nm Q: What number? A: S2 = 13.84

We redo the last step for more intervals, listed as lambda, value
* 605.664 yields 12.3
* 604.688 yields 12.71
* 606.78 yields 13.38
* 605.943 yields 13.85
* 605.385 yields 16.02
